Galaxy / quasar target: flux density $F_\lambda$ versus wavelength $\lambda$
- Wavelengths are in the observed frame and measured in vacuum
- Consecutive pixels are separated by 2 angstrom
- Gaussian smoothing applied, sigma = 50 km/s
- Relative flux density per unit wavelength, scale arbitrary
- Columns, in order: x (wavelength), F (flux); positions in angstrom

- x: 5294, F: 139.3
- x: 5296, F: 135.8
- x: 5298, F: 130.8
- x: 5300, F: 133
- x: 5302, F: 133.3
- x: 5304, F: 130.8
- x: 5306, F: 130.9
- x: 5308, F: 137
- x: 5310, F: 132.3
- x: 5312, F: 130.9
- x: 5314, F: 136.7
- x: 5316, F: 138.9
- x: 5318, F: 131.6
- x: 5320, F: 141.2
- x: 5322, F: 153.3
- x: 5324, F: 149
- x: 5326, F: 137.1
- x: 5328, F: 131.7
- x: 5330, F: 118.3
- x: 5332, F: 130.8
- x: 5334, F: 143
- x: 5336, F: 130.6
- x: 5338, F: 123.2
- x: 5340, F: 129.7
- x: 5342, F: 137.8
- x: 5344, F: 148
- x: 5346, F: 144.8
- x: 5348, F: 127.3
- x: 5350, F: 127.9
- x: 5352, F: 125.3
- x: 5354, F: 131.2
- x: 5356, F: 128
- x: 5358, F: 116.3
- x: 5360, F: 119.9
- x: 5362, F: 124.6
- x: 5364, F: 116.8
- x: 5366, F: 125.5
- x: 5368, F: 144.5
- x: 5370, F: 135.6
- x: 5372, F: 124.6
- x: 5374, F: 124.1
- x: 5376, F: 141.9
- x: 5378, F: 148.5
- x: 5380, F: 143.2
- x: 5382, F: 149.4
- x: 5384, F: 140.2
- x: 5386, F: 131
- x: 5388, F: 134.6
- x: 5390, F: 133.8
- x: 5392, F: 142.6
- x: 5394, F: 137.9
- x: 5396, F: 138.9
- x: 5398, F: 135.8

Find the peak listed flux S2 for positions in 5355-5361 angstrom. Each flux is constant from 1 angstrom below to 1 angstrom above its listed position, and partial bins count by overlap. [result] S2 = 128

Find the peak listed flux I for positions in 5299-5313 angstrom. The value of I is 137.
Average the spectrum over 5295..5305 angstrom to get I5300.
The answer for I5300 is 133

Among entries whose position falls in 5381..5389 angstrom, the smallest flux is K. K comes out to 131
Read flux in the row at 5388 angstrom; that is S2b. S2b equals 134.6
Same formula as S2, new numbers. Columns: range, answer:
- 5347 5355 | 131.2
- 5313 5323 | 153.3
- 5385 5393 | 142.6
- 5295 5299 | 135.8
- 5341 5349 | 148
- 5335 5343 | 137.8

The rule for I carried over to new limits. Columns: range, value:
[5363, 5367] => 125.5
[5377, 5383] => 149.4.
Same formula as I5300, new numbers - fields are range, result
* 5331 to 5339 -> 132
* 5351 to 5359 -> 125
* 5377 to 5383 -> 147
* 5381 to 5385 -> 145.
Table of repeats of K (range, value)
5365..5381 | 124.1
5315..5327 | 131.6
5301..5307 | 130.8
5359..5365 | 116.8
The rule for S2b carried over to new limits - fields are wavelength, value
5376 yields 141.9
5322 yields 153.3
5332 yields 130.8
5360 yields 119.9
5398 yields 135.8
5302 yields 133.3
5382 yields 149.4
